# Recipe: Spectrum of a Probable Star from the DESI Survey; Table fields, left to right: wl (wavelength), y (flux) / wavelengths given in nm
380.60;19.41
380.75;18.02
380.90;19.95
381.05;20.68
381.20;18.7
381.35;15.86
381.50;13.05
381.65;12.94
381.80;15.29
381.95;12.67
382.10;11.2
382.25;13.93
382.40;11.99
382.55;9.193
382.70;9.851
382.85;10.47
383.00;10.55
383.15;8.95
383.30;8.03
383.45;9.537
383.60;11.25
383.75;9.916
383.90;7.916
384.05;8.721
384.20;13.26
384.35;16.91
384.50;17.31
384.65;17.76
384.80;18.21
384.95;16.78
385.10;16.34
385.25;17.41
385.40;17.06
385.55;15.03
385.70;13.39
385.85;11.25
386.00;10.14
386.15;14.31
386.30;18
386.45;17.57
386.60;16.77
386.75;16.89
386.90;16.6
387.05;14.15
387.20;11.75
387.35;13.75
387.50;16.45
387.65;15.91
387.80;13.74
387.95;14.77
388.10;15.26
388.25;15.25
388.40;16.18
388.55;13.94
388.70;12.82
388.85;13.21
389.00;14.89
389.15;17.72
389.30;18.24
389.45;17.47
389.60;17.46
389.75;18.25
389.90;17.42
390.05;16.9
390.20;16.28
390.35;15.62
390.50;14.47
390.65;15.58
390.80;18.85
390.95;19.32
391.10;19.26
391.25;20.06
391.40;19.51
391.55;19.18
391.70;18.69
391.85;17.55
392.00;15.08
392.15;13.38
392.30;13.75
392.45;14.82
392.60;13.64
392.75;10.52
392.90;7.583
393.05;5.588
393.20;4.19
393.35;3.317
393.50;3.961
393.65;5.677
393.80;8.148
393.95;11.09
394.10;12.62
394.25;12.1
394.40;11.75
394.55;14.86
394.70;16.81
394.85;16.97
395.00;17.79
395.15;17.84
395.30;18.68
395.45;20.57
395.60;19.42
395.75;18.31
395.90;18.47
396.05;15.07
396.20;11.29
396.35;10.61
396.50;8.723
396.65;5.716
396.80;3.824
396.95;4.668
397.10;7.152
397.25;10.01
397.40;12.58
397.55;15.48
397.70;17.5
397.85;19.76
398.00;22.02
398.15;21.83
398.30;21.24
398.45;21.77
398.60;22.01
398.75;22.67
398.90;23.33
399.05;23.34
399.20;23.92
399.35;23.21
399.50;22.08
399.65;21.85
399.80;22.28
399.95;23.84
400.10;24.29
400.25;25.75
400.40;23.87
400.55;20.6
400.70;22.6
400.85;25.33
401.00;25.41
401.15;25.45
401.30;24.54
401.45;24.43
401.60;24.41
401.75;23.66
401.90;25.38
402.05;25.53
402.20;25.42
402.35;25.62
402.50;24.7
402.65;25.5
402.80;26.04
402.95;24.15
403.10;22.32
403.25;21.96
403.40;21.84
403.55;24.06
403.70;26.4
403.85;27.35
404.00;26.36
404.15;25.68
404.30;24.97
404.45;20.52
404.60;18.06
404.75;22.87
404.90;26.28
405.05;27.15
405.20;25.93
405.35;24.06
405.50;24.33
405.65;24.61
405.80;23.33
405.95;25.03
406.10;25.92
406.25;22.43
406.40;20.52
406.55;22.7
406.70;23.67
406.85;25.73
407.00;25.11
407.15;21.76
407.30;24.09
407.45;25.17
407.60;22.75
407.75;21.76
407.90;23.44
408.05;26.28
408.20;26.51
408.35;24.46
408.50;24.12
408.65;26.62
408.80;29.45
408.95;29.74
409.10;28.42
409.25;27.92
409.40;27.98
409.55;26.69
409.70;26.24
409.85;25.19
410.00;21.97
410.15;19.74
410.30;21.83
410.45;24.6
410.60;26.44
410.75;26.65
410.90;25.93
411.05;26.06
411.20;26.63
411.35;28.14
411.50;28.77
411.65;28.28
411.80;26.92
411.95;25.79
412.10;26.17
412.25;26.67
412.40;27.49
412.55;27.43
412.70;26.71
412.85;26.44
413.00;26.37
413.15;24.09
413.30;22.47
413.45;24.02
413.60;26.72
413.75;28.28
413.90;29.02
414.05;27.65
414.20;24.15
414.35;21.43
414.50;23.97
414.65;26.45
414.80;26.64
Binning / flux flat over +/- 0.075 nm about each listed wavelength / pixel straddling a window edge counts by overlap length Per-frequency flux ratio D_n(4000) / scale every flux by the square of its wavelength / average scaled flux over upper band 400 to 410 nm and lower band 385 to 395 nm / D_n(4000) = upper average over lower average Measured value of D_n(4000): 1.84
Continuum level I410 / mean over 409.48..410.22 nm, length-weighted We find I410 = 24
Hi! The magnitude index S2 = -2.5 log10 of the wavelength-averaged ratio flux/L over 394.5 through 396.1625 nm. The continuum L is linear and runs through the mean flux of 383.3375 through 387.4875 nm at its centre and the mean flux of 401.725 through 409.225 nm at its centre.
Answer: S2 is 0.11 mag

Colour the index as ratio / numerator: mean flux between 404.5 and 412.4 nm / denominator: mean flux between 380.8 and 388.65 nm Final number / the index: 1.78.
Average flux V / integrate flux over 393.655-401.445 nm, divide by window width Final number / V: 17.8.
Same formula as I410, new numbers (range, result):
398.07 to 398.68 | 21.7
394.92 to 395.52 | 18.7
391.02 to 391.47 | 19.6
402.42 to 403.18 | 24.5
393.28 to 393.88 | 5.34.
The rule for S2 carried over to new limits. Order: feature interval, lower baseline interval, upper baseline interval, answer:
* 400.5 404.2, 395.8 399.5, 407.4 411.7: -0.227 mag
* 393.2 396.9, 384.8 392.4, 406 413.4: 0.457 mag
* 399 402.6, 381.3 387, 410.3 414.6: -0.153 mag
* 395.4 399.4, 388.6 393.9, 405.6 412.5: 0.113 mag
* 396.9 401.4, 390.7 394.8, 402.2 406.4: -0.072 mag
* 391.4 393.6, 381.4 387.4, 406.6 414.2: 0.411 mag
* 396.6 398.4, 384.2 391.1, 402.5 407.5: 0.446 mag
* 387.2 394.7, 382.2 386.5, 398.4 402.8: 0.208 mag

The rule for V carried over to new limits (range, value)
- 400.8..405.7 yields 24.6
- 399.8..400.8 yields 23.4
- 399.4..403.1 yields 24.2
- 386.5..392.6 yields 16.2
